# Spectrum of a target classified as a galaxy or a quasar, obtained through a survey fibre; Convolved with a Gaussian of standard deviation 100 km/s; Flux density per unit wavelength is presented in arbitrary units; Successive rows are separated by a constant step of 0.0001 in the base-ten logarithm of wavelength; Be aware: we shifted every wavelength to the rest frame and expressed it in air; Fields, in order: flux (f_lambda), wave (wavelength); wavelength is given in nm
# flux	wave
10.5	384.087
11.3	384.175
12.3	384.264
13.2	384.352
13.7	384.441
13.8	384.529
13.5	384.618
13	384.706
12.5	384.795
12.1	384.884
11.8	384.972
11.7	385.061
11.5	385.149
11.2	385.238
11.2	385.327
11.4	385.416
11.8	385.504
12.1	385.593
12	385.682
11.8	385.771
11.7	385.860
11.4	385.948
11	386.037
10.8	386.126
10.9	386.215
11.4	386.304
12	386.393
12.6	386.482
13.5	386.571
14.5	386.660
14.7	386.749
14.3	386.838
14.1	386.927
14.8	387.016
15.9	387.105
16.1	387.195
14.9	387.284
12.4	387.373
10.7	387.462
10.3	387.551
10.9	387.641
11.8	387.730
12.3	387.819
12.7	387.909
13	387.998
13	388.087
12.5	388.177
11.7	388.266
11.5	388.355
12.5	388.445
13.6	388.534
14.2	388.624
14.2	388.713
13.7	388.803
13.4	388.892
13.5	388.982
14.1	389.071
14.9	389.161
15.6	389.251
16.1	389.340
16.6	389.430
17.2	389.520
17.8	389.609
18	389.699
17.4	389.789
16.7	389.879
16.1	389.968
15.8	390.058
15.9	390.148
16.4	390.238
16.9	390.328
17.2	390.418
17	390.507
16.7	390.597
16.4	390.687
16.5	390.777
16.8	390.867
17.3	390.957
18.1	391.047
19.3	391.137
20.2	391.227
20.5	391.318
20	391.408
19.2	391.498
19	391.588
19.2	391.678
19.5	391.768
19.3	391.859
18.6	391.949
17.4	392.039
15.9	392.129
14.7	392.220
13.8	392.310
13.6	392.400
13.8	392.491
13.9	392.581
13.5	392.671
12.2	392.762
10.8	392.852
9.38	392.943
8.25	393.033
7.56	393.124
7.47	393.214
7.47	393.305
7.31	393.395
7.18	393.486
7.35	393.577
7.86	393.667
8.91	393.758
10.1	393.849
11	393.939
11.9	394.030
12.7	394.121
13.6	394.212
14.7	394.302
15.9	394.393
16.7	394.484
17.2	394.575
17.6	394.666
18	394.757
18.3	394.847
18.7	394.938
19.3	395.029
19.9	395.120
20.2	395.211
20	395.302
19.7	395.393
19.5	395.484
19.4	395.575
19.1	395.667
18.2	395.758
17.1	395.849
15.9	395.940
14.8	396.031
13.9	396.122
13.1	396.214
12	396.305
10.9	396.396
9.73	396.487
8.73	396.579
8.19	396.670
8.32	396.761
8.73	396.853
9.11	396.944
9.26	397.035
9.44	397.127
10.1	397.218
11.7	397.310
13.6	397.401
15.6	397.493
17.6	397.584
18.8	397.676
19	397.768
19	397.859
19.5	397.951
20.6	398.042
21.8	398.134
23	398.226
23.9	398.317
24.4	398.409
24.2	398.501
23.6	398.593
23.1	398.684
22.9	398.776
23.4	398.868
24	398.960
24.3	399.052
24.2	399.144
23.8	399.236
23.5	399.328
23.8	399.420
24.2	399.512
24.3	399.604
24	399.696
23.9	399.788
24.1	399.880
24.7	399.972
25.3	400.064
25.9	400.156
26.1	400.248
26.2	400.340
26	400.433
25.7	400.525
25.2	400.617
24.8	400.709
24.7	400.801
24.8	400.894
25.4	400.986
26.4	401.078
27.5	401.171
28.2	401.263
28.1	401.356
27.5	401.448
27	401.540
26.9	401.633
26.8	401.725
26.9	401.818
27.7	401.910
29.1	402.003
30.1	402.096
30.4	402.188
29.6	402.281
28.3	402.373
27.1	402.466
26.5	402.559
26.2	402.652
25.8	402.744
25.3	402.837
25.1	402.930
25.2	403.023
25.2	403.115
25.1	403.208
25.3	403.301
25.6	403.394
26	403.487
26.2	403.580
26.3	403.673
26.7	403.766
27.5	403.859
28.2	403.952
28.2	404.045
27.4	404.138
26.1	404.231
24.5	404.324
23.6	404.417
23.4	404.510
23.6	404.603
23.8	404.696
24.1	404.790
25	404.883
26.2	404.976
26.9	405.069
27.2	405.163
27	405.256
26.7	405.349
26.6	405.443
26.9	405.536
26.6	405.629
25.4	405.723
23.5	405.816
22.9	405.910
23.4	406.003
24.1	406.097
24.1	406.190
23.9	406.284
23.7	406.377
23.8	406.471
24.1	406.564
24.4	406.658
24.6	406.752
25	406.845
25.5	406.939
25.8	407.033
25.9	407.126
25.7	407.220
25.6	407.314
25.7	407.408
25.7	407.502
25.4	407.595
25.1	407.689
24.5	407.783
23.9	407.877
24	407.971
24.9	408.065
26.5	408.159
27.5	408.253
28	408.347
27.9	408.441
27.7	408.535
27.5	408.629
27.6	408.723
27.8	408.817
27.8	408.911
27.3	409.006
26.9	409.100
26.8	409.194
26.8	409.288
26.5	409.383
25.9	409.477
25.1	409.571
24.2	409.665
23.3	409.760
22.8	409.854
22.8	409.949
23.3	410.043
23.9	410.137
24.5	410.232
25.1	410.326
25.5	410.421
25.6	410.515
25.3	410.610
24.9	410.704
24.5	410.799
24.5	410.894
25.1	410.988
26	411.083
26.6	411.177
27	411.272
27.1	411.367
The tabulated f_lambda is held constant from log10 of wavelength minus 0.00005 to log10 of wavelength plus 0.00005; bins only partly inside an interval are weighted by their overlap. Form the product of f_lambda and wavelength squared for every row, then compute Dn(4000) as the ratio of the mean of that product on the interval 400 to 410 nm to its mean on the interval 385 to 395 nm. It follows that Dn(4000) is 2.0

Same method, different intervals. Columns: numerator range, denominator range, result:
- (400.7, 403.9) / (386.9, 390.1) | 2.02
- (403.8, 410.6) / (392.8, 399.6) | 1.69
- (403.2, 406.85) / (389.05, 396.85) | 1.79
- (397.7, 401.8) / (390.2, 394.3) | 1.78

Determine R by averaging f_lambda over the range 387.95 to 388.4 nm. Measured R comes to 12.4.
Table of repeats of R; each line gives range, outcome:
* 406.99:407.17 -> 26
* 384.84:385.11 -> 11.9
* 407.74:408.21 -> 24.8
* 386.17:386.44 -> 11.4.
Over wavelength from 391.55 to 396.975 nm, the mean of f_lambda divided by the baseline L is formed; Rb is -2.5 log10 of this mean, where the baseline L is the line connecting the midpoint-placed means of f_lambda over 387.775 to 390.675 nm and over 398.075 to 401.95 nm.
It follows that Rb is 0.37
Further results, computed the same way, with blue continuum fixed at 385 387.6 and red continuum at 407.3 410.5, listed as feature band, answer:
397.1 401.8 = -0.14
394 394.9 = 0.10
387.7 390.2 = -0.03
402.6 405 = -0.13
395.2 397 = 0.27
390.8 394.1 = 0.15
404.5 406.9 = -0.05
